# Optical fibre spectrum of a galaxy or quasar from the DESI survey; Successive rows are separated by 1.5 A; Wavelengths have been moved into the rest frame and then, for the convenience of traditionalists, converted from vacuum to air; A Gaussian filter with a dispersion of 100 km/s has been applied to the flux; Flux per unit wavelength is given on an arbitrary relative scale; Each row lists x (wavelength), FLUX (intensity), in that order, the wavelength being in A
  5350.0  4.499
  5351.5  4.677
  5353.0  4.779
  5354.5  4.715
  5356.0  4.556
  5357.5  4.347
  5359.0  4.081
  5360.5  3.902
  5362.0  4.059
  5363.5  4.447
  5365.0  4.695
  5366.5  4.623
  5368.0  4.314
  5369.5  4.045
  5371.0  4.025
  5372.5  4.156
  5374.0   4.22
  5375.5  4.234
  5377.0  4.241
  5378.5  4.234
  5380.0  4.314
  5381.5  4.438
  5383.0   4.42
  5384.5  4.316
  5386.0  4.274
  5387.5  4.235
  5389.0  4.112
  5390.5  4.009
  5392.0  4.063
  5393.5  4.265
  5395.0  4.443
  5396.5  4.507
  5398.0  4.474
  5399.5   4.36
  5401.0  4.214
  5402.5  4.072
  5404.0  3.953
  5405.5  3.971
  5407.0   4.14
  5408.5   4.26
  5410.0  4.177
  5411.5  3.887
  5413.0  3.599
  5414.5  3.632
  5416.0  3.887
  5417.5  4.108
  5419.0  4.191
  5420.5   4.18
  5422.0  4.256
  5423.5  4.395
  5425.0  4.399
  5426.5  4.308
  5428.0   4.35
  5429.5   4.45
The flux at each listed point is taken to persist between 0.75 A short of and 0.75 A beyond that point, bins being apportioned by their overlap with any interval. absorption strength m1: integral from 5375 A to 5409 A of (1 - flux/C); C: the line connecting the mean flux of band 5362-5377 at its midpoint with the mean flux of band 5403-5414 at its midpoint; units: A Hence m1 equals -1.0 A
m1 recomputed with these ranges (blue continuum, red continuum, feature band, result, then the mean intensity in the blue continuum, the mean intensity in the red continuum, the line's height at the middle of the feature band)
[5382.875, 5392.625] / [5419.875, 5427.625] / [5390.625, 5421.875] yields 1.0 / 4.19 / 4.31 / 4.25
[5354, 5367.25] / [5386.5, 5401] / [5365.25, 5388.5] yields 0.2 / 4.37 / 4.27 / 4.32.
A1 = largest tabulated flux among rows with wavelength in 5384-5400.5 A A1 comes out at 4.507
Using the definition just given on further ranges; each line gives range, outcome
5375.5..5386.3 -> 4.438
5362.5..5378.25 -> 4.695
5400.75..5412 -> 4.26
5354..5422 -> 4.715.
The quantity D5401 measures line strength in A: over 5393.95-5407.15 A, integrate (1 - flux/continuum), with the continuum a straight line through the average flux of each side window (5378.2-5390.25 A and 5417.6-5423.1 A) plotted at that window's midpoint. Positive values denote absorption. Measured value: 0.0 A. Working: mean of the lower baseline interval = 4.28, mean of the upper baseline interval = 4.21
